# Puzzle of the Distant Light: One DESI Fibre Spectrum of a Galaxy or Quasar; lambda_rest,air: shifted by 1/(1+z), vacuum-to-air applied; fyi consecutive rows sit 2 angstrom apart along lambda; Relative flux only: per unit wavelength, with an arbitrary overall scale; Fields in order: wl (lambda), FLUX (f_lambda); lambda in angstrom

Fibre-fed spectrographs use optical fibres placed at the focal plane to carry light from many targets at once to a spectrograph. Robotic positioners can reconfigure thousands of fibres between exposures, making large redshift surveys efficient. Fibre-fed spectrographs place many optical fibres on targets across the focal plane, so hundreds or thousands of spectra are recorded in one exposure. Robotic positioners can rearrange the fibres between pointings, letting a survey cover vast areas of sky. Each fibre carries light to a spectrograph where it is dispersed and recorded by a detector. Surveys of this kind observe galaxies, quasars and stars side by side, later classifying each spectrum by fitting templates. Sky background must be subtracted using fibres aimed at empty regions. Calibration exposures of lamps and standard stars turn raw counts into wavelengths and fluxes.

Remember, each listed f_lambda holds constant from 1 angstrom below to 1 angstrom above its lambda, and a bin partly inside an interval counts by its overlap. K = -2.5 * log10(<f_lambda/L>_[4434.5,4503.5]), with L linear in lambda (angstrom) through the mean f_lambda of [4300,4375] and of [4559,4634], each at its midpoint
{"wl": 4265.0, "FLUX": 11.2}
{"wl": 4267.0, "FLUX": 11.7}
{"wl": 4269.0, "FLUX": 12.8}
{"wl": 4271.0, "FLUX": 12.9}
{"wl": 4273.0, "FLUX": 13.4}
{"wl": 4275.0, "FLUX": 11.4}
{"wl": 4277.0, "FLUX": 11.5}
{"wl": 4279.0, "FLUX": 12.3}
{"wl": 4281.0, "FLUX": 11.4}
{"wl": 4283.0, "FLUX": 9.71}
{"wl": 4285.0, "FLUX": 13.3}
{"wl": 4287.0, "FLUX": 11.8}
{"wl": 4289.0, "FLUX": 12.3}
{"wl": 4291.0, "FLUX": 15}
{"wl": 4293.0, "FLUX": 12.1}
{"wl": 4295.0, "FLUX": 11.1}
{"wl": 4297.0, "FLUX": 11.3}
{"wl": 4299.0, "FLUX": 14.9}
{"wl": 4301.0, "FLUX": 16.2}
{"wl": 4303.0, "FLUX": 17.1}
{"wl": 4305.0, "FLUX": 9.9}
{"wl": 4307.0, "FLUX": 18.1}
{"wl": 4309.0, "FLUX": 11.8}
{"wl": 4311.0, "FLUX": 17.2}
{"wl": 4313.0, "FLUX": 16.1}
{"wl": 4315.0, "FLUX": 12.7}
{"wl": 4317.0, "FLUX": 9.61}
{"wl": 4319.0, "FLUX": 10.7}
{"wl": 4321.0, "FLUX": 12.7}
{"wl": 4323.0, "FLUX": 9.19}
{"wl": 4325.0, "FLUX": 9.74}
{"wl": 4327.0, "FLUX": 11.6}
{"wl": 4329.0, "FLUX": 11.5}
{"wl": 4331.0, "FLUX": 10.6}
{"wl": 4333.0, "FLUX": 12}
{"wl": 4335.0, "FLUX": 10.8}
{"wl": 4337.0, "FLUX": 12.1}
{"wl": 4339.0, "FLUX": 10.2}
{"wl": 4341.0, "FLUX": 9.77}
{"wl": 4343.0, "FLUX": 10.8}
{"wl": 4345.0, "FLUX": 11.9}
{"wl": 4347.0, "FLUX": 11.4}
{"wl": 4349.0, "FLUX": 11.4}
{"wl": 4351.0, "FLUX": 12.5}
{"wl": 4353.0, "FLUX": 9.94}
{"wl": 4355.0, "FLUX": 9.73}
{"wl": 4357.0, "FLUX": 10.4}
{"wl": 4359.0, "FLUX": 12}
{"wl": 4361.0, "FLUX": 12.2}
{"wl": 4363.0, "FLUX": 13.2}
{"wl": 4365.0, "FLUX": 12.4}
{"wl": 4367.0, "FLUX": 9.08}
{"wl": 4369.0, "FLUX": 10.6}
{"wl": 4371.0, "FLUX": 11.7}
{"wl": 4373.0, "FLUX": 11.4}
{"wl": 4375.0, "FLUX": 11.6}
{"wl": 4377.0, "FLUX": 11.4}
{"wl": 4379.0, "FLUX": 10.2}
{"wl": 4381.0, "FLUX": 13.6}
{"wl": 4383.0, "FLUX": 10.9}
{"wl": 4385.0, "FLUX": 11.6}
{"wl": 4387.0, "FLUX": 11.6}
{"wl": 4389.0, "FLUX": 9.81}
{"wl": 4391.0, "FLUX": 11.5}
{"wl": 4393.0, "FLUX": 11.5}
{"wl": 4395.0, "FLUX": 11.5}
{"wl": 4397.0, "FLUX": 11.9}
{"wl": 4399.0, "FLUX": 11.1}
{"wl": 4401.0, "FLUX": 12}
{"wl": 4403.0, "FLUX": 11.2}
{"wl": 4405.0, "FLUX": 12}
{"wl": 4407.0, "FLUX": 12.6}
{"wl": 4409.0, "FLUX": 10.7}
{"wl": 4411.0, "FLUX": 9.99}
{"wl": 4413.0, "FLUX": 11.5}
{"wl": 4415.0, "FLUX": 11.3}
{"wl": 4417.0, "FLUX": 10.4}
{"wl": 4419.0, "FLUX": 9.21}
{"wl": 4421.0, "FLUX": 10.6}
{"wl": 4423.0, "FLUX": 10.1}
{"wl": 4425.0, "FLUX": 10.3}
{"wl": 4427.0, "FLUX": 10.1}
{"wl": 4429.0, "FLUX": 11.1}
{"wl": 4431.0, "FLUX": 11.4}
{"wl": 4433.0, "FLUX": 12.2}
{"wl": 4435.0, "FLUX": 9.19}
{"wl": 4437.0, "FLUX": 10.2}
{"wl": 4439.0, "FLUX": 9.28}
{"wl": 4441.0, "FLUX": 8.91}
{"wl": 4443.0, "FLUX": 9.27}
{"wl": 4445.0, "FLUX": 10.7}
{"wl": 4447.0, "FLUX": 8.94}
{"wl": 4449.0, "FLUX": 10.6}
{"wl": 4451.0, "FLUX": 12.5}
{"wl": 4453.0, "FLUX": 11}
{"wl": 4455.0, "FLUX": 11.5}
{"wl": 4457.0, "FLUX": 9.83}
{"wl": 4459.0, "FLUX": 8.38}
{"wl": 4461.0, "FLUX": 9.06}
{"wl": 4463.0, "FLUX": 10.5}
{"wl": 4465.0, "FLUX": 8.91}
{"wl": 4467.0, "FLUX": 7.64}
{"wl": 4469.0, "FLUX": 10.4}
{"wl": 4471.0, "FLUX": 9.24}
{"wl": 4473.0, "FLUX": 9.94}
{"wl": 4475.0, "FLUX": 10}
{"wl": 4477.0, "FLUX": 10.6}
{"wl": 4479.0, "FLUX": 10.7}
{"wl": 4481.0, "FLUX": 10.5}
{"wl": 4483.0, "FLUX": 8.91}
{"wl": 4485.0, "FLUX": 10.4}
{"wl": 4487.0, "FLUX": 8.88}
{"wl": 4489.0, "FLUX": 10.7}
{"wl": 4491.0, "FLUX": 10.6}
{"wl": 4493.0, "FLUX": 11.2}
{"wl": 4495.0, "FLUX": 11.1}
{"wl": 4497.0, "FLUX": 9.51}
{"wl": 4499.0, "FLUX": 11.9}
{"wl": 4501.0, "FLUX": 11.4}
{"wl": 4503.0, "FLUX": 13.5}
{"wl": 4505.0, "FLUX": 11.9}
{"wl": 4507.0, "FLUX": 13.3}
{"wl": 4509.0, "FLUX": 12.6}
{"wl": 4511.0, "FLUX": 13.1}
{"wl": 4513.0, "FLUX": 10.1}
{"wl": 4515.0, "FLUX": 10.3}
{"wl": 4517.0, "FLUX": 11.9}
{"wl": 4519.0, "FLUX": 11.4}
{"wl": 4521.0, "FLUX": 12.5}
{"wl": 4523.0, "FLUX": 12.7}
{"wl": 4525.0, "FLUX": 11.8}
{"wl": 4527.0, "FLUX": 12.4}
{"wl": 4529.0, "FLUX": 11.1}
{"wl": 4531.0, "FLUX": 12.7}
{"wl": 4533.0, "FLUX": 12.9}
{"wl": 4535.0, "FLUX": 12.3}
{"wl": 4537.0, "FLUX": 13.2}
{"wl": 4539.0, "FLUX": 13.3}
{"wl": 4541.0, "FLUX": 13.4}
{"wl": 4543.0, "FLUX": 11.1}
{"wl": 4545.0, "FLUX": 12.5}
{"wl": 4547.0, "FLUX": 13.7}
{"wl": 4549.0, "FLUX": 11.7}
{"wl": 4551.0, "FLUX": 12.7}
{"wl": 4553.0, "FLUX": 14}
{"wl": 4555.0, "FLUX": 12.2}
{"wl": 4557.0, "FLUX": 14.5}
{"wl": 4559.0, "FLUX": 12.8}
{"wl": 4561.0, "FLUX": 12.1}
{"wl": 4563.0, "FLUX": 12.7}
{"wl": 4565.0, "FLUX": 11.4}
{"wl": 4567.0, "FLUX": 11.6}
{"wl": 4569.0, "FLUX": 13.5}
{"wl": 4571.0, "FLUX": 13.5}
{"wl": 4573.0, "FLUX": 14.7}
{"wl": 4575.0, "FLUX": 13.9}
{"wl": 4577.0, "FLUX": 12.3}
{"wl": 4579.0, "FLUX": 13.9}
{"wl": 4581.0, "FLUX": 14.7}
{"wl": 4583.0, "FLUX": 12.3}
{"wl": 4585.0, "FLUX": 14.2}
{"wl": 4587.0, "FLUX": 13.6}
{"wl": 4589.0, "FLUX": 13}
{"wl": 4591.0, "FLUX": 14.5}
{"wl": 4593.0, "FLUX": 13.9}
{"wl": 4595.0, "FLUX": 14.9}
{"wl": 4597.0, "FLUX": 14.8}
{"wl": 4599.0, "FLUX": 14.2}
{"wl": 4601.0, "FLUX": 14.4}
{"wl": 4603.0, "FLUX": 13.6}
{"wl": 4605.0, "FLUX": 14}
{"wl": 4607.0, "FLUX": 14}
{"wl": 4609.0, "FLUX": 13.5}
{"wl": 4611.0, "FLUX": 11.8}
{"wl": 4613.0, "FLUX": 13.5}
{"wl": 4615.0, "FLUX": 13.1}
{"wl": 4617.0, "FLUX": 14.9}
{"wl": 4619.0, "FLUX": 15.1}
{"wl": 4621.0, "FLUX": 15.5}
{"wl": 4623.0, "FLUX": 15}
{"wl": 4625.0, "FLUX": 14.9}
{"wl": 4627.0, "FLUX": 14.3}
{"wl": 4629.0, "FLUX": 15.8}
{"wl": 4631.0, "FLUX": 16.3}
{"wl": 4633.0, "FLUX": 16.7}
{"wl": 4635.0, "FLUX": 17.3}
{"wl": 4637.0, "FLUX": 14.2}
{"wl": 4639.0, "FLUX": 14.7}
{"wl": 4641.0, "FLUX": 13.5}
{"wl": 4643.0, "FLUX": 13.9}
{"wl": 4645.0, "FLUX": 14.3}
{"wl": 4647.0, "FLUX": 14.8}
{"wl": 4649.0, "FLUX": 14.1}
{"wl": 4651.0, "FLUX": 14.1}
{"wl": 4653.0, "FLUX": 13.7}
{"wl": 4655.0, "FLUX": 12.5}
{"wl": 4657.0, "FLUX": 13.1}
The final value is 0.26 mag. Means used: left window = 11.9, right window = 13.9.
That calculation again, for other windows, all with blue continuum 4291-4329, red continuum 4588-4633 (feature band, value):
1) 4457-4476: 0.41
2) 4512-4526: 0.21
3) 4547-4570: 0.11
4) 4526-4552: 0.12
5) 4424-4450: 0.31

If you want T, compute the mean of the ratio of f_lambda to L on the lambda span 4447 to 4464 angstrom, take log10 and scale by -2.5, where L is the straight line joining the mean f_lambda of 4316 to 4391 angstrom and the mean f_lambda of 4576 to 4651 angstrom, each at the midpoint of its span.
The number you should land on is 0.196 mag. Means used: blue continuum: 11.1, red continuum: 14.3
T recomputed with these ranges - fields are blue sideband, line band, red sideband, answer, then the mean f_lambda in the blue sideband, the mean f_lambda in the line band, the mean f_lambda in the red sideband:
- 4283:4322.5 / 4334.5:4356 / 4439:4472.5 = 0.12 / 13.2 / 11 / 9.82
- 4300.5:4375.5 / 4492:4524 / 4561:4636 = 0.13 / 11.9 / 11.8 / 14.1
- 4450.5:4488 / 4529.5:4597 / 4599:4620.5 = -0.05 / 9.91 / 13.2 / 13.8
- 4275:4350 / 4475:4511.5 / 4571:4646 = 0.21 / 12.2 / 11.1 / 14.3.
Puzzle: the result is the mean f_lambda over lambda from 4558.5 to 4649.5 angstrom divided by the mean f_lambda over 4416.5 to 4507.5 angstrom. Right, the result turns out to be 1.36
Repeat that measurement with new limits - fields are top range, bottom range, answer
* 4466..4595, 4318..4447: 1.10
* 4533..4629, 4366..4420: 1.21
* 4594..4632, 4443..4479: 1.44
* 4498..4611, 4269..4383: 1.08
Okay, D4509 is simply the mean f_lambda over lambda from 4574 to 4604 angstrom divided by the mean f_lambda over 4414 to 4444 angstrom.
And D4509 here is 1.36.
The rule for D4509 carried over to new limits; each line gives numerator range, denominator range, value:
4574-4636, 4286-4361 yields 1.18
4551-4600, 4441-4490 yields 1.35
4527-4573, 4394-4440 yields 1.17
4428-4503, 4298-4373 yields 0.85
